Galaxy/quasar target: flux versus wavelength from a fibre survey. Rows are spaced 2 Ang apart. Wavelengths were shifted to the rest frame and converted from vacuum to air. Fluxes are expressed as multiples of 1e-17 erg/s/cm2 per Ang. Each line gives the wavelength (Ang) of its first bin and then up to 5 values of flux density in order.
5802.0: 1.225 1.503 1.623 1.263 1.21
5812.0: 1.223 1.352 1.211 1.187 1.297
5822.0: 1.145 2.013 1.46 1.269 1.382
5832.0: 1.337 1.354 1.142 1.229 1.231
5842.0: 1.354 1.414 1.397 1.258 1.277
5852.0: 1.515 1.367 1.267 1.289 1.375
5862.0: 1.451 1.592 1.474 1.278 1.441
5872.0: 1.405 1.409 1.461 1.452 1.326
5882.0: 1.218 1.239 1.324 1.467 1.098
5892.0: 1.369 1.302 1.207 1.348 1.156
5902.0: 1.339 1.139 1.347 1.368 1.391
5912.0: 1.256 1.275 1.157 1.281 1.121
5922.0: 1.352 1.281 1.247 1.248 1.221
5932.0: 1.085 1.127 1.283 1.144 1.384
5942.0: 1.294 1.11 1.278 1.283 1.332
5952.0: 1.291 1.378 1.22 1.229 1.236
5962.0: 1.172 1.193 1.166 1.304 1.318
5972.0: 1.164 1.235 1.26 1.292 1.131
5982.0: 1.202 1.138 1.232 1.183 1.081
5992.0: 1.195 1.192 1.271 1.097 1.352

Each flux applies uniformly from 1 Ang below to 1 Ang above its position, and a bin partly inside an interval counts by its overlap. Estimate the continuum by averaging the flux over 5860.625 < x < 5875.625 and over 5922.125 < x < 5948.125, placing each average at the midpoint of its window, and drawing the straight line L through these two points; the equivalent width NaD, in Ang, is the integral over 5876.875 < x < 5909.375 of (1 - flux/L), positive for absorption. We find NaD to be 1.5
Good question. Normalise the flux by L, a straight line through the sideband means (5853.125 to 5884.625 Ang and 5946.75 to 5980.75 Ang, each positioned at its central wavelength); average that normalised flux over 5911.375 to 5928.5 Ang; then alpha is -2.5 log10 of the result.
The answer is 0.05 mag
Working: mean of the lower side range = 1.38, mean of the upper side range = 1.25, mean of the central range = 1.25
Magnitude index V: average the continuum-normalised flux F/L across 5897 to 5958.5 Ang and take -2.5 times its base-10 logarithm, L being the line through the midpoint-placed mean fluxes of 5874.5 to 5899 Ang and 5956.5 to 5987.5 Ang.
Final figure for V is 0.01 mag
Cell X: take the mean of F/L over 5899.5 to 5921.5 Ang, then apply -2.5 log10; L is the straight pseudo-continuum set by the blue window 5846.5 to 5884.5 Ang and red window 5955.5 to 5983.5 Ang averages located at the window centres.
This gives 0.04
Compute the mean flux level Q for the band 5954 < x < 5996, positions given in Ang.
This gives 1.21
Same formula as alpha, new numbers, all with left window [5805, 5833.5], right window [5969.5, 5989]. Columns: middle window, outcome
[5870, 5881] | -0.09 mag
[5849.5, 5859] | -0.02 mag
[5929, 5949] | 0.02 mag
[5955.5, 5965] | 0.02 mag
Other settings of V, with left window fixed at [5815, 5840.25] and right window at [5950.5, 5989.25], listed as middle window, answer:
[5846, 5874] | -0.06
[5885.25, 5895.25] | -0.02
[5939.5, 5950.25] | -0.02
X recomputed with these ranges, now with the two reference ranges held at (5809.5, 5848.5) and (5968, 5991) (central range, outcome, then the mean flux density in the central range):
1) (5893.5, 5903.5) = 0.008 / 1.26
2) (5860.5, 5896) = -0.065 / 1.37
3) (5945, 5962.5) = -0.038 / 1.27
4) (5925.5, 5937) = 0.041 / 1.2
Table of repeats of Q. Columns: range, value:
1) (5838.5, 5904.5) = 1.34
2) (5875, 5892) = 1.33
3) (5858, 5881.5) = 1.41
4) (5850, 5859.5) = 1.35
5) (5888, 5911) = 1.29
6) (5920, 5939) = 1.22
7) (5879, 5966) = 1.26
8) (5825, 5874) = 1.36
